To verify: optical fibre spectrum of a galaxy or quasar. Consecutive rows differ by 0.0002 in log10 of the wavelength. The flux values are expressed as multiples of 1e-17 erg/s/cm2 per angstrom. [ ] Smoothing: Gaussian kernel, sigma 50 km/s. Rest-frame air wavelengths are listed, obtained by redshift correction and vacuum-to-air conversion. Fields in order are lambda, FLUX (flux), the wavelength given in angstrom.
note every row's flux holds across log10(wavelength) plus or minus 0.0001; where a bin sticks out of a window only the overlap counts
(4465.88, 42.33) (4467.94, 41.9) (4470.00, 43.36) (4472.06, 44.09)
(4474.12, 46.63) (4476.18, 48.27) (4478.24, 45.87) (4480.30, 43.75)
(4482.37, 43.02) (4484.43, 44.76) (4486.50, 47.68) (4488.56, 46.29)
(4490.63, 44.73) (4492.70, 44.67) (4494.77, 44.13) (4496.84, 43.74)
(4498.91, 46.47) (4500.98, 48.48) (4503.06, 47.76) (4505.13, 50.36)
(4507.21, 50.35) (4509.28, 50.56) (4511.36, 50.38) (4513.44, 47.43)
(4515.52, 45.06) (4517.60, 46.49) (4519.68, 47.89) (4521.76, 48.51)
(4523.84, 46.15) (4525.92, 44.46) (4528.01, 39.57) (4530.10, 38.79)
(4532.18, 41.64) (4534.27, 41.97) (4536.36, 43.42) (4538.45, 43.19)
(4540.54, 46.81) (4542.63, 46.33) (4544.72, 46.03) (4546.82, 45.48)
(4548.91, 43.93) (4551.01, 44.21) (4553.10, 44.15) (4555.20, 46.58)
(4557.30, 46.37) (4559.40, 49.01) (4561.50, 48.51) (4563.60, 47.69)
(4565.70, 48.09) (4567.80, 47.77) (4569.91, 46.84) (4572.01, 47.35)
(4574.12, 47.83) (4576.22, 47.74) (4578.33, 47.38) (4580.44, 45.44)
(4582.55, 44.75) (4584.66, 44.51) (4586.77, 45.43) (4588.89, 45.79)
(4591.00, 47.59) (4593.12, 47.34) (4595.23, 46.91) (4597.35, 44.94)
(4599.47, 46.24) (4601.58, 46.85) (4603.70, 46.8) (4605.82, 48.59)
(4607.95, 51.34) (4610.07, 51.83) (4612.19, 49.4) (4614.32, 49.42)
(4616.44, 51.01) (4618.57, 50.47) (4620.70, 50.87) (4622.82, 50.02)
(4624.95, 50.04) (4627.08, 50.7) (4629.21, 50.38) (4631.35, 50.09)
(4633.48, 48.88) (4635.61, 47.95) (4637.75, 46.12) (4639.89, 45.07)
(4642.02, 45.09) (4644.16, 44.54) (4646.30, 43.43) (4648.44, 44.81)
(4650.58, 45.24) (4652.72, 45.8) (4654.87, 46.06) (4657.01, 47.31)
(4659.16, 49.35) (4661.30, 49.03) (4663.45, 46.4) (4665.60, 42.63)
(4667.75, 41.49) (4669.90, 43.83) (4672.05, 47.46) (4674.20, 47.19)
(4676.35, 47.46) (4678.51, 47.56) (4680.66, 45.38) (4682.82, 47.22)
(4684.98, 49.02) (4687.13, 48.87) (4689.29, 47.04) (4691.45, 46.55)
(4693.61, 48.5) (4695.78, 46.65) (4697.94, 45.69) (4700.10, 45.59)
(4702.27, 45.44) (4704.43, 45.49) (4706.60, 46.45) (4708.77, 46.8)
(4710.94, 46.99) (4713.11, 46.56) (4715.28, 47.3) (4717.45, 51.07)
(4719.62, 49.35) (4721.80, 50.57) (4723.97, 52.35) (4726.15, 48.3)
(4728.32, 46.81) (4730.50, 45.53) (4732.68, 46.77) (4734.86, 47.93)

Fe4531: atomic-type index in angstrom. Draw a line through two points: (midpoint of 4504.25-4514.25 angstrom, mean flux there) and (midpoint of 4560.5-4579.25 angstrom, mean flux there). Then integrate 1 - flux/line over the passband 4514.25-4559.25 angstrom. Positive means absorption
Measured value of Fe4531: 3.82 angstrom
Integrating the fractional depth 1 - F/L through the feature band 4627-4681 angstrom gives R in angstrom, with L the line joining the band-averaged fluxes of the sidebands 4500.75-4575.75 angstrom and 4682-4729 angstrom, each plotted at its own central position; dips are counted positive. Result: 0.9 angstrom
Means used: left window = 46.2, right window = 47.7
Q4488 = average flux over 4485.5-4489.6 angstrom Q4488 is 47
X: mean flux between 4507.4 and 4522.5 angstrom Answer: 48.2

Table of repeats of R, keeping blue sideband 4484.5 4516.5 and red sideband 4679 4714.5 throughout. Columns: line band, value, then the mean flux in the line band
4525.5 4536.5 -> 1.3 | 41.3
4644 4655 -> 0.5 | 44.9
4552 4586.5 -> 0.1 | 46.8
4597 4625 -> -1.4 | 49.2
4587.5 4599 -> 0.1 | 46.4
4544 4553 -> 0.4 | 44.8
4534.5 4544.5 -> 0.5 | 44.8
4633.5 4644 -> 0.2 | 46.2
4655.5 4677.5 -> 0.3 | 46.2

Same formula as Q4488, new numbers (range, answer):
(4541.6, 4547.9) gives 45.9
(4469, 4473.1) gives 43.7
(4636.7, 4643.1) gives 45.4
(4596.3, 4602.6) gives 46.1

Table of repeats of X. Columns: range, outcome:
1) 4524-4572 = 45.1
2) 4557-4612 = 47.3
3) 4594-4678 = 47.5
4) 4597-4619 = 48.9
